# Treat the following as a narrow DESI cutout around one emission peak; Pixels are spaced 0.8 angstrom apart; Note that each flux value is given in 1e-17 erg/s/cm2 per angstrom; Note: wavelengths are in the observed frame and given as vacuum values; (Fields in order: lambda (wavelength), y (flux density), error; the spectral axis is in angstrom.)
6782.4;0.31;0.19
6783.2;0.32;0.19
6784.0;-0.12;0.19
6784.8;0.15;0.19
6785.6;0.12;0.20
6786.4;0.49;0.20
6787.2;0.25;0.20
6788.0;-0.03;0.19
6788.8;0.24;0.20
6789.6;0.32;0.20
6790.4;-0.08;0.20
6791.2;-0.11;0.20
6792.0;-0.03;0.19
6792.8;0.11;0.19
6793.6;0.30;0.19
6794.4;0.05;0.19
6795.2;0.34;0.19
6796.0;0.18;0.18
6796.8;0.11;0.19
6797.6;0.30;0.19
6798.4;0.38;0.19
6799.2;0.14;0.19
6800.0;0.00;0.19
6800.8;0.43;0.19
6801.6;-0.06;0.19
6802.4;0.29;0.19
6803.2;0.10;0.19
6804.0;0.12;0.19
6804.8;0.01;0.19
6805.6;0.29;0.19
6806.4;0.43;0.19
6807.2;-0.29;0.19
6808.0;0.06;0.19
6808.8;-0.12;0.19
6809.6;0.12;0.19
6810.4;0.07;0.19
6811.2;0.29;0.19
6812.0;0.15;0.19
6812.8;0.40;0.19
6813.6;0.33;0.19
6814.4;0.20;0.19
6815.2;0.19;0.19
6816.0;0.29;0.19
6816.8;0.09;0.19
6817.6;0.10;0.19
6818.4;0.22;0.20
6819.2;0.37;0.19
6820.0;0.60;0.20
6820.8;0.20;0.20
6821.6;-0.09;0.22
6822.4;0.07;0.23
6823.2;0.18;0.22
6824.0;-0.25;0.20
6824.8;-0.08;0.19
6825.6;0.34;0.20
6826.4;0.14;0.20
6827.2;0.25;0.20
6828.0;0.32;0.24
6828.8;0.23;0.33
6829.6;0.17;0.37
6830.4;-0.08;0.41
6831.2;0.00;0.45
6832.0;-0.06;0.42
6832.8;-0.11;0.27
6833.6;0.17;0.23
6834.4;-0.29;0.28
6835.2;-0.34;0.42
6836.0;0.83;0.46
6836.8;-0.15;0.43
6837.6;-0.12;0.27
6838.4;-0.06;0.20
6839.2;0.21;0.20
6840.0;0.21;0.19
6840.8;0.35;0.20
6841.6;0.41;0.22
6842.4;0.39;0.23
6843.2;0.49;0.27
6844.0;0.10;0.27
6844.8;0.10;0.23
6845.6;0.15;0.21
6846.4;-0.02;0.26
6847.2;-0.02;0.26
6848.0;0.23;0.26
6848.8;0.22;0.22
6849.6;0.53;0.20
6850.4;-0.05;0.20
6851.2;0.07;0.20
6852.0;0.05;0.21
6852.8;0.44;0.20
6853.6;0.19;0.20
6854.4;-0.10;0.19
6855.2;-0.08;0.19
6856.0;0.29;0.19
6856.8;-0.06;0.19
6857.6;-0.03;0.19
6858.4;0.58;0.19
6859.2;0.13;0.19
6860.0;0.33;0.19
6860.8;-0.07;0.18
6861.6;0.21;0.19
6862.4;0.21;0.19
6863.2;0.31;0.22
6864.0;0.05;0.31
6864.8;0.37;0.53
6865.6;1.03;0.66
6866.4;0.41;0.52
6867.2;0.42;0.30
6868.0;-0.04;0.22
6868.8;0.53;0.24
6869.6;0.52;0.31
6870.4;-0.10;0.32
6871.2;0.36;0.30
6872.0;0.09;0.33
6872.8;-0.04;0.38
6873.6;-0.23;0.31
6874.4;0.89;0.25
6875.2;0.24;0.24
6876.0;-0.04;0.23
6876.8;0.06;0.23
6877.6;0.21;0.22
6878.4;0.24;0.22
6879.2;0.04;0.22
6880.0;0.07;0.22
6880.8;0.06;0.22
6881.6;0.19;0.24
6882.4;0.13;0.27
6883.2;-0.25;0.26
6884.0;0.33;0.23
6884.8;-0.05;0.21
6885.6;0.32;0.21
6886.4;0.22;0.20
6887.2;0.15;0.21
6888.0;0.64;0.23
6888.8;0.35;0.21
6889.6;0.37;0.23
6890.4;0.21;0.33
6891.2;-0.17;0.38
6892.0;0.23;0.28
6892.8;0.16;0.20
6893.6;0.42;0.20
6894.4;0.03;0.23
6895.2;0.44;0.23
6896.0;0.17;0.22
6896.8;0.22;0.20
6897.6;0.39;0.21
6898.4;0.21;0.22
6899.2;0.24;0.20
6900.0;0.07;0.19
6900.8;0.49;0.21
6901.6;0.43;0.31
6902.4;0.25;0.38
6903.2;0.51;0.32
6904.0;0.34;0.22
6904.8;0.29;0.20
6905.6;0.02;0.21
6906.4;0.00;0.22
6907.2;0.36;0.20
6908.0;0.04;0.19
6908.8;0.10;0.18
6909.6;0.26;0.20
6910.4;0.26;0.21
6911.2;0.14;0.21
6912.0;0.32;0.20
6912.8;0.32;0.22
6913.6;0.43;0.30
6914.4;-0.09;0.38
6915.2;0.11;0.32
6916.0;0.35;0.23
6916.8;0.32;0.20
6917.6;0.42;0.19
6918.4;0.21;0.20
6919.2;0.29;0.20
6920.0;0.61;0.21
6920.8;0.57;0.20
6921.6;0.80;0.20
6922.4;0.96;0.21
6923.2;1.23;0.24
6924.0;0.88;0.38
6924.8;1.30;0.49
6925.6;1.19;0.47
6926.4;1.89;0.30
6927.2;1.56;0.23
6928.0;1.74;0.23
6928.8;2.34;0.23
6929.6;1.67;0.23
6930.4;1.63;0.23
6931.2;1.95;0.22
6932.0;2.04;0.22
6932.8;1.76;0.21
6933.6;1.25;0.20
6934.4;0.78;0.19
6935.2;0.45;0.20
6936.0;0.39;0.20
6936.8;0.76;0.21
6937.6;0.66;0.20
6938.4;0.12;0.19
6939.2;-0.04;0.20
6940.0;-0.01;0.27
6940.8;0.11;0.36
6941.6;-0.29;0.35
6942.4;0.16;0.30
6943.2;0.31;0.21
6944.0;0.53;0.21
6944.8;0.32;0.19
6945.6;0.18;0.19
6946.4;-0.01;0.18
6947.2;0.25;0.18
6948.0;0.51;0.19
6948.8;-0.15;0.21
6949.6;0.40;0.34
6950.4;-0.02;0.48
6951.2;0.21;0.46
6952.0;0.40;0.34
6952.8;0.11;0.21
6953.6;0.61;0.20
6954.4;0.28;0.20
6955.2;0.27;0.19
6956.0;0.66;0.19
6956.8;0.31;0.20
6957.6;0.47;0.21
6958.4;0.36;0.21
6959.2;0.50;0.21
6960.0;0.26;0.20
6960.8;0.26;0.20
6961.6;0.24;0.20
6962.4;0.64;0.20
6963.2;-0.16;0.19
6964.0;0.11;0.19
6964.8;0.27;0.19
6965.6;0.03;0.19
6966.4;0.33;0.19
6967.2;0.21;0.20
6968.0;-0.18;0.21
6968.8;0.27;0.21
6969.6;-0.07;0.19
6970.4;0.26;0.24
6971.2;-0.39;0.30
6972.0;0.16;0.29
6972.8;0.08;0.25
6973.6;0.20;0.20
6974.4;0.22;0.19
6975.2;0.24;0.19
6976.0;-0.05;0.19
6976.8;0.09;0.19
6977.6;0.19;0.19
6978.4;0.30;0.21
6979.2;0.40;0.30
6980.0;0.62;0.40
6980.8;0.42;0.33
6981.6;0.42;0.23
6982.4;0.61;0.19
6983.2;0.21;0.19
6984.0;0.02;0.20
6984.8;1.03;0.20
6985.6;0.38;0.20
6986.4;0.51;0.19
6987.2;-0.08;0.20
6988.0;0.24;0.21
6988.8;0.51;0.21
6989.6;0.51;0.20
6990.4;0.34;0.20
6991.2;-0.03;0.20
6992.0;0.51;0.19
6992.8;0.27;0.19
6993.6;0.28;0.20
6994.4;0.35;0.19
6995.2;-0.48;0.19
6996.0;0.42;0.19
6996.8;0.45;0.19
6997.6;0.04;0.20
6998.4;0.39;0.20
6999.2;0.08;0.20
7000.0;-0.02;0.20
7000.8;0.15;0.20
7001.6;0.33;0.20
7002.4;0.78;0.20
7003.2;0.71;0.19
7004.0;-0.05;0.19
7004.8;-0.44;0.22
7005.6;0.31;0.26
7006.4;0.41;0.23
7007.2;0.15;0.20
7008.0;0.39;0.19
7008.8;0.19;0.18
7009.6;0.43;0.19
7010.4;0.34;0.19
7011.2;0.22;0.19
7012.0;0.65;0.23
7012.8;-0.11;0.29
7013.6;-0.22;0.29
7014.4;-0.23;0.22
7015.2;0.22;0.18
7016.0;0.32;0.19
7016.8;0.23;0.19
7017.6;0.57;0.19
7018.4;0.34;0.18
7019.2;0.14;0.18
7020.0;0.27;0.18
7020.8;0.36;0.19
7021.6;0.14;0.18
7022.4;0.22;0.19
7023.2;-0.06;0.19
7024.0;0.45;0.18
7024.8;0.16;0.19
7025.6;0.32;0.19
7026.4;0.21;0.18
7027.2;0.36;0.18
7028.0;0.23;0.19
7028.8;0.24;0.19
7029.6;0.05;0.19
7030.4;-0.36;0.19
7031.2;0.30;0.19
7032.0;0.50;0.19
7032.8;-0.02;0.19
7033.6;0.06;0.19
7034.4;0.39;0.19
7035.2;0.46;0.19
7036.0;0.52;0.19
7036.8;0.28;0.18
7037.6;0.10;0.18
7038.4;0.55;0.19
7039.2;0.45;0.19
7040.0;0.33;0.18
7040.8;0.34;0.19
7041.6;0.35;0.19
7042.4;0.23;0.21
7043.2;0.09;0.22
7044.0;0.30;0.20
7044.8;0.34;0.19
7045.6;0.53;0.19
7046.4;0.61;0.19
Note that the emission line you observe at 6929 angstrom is [O II]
